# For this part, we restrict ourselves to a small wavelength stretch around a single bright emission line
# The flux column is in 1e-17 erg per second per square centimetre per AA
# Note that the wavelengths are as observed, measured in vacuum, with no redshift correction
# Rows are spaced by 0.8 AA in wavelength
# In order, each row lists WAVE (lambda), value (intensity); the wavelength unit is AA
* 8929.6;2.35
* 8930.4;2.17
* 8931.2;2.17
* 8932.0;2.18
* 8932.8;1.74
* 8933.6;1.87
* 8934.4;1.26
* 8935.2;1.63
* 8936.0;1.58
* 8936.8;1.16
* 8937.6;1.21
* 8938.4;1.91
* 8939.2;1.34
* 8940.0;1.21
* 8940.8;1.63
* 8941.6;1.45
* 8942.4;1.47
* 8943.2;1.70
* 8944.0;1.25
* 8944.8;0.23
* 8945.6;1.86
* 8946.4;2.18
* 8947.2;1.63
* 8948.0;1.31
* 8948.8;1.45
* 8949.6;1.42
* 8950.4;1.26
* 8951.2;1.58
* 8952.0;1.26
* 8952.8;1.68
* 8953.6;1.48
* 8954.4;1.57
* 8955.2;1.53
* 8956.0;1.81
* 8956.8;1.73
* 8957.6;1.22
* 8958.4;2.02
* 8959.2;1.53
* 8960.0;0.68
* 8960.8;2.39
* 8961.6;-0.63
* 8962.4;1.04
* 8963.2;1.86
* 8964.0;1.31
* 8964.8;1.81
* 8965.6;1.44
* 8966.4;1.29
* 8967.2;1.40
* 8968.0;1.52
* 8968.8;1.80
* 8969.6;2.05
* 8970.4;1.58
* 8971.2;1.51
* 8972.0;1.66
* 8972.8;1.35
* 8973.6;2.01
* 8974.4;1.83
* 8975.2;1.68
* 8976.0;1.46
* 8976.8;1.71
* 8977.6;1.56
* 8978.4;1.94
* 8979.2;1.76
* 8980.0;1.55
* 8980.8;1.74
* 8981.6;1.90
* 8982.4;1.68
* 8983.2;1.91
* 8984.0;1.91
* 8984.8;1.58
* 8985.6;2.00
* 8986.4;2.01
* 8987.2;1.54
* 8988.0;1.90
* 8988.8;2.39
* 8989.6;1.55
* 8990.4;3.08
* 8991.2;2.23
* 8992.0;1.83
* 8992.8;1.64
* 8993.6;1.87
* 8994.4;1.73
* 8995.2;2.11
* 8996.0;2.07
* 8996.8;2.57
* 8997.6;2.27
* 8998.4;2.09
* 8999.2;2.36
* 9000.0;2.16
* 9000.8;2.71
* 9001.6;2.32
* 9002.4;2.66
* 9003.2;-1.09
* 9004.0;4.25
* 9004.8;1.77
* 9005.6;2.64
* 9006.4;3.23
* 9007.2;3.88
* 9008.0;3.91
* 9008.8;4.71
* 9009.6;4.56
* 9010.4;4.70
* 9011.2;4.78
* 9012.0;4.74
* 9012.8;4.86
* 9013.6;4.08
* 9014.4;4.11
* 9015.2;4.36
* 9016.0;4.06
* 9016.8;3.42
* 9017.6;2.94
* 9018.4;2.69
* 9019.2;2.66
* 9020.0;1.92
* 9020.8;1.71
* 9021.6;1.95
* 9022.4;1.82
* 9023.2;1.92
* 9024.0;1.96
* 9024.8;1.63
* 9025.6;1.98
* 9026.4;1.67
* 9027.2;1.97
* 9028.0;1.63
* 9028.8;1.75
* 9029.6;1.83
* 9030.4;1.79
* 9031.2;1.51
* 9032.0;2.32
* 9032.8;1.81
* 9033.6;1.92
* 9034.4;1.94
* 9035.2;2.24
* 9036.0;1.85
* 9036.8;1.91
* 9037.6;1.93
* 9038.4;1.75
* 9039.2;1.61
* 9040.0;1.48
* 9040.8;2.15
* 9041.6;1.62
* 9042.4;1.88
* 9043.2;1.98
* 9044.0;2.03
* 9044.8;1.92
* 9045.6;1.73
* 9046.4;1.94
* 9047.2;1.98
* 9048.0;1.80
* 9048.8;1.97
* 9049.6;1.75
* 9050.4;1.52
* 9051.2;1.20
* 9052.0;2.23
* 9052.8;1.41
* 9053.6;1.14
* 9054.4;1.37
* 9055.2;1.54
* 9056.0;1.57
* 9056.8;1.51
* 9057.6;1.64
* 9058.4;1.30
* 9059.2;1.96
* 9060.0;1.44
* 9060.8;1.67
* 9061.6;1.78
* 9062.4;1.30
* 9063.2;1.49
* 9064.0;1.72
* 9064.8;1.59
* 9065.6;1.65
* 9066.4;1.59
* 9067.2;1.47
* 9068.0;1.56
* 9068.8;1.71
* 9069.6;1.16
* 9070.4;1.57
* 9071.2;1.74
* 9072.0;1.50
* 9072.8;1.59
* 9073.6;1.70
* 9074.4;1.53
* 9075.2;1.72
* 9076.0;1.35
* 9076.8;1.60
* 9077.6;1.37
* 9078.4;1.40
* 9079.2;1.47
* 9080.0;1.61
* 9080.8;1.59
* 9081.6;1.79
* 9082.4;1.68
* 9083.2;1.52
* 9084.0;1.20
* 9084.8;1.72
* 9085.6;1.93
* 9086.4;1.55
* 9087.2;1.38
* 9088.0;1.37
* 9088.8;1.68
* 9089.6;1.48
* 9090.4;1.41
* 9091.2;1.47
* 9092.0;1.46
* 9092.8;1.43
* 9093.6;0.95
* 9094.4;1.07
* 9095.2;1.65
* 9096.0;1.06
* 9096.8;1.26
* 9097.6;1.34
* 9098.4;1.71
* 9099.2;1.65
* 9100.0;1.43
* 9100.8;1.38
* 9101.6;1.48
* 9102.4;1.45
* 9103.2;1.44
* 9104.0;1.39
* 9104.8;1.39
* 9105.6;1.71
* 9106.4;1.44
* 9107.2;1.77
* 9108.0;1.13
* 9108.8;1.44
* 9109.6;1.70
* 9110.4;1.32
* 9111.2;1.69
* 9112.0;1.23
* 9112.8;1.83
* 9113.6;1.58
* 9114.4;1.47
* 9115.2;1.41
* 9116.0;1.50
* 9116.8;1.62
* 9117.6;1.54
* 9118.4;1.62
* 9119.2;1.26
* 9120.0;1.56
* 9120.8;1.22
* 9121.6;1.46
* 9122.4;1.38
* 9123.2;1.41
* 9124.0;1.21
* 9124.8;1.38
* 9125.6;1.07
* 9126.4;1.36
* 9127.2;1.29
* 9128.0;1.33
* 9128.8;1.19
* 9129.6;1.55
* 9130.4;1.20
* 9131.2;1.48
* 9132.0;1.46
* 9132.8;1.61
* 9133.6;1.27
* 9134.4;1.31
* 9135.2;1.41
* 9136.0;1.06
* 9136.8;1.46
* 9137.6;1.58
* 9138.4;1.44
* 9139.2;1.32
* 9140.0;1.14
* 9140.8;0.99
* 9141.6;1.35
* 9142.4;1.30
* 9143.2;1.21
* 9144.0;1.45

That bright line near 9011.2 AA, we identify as [O III] 5007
